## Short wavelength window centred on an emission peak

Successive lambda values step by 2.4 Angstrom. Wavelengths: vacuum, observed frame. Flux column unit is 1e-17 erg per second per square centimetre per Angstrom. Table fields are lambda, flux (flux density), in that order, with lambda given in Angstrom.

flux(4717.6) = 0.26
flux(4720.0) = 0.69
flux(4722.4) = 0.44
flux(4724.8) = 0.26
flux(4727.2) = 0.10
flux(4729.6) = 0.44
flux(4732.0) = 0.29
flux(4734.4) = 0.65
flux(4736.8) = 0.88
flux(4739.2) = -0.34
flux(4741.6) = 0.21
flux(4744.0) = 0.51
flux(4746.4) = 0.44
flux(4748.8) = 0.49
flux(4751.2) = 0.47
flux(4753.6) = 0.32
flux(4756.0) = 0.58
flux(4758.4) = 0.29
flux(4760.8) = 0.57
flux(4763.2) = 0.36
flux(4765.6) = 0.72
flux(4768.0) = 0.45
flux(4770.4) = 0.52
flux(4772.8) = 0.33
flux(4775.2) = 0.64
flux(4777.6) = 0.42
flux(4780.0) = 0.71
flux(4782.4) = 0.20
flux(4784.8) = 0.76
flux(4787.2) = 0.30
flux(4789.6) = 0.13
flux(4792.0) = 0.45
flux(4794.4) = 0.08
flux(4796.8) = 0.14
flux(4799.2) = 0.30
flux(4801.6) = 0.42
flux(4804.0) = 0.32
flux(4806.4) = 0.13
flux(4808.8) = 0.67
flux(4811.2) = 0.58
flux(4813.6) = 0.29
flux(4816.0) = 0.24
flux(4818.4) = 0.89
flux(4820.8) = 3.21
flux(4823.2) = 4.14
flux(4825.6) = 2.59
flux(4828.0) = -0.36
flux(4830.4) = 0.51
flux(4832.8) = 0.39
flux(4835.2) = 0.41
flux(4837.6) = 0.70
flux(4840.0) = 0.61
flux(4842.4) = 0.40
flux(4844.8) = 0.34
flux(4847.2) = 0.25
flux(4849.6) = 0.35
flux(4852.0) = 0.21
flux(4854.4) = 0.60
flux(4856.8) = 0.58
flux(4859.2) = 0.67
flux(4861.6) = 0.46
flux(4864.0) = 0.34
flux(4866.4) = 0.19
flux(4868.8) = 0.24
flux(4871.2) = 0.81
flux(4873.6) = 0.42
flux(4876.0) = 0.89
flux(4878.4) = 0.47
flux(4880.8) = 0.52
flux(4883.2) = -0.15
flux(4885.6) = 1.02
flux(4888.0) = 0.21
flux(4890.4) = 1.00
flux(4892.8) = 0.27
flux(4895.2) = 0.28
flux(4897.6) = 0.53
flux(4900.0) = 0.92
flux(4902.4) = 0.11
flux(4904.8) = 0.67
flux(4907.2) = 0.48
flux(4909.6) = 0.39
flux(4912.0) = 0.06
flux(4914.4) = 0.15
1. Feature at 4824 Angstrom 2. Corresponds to [O II] 3727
